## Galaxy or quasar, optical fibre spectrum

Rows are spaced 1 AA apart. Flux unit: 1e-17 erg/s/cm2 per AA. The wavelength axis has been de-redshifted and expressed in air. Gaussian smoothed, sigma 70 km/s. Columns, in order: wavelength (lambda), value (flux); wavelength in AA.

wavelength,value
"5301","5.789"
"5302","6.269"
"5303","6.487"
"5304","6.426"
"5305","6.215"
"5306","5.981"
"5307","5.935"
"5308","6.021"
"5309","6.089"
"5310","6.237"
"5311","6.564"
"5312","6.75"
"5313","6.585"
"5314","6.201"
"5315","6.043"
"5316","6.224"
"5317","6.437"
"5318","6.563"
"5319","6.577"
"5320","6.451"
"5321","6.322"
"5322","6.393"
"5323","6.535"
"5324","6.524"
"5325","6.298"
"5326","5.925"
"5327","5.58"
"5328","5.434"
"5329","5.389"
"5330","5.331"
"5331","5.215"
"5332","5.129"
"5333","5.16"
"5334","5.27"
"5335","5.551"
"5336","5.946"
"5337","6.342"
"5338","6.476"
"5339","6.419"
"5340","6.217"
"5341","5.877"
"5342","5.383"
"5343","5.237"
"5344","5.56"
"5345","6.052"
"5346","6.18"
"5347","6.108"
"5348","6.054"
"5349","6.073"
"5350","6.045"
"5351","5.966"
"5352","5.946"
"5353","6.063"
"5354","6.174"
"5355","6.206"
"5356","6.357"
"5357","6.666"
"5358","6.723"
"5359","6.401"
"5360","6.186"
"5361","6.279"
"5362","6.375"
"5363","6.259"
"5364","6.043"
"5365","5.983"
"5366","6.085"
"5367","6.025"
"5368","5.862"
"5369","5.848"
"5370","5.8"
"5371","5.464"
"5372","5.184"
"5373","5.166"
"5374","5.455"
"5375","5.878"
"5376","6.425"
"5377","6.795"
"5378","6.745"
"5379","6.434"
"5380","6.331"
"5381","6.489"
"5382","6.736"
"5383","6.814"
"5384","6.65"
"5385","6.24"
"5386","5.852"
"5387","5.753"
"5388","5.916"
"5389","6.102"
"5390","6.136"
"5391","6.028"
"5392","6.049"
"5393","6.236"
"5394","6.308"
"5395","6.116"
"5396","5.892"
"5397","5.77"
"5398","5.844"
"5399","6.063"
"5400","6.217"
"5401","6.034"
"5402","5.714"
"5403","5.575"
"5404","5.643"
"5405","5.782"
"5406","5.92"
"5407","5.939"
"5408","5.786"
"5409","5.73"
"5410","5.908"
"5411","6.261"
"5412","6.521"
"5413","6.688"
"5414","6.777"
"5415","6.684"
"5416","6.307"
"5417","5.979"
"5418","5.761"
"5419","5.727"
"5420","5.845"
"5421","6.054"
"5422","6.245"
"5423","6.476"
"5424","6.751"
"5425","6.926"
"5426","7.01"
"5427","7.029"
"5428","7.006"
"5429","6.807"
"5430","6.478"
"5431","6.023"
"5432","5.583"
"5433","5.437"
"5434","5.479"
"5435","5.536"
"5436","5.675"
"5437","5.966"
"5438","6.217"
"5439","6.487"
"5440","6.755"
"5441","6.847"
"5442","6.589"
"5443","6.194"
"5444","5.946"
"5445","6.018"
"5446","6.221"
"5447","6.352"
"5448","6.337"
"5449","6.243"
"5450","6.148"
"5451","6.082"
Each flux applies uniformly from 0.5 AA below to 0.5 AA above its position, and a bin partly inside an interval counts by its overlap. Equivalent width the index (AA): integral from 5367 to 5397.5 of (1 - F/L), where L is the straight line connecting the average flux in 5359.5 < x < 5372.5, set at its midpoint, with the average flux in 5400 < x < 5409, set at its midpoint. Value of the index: -0.96 AA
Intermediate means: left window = 5.95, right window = 5.82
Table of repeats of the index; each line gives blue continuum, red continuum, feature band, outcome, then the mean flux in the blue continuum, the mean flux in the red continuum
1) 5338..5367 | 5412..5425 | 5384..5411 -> 1.2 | 6.11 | 6.31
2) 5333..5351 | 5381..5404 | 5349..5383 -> -0.8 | 5.91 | 6.09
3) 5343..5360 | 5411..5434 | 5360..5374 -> 0.7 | 6.13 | 6.35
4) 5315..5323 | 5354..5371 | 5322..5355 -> 2.2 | 6.41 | 6.17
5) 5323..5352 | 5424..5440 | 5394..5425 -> 0.4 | 5.83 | 6.28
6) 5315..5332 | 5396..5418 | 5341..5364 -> -0.2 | 6.05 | 6.04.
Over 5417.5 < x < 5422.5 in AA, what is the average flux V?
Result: 5.93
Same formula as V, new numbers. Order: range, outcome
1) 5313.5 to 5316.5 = 6.16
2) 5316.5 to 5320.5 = 6.51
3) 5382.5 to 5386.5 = 6.39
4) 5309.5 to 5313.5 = 6.53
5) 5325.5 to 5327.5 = 5.75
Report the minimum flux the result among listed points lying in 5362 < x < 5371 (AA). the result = 5.464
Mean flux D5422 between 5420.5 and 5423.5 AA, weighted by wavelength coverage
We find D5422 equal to 6.26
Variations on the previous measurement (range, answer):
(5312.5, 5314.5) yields 6.39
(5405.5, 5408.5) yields 5.88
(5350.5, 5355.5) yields 6.07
